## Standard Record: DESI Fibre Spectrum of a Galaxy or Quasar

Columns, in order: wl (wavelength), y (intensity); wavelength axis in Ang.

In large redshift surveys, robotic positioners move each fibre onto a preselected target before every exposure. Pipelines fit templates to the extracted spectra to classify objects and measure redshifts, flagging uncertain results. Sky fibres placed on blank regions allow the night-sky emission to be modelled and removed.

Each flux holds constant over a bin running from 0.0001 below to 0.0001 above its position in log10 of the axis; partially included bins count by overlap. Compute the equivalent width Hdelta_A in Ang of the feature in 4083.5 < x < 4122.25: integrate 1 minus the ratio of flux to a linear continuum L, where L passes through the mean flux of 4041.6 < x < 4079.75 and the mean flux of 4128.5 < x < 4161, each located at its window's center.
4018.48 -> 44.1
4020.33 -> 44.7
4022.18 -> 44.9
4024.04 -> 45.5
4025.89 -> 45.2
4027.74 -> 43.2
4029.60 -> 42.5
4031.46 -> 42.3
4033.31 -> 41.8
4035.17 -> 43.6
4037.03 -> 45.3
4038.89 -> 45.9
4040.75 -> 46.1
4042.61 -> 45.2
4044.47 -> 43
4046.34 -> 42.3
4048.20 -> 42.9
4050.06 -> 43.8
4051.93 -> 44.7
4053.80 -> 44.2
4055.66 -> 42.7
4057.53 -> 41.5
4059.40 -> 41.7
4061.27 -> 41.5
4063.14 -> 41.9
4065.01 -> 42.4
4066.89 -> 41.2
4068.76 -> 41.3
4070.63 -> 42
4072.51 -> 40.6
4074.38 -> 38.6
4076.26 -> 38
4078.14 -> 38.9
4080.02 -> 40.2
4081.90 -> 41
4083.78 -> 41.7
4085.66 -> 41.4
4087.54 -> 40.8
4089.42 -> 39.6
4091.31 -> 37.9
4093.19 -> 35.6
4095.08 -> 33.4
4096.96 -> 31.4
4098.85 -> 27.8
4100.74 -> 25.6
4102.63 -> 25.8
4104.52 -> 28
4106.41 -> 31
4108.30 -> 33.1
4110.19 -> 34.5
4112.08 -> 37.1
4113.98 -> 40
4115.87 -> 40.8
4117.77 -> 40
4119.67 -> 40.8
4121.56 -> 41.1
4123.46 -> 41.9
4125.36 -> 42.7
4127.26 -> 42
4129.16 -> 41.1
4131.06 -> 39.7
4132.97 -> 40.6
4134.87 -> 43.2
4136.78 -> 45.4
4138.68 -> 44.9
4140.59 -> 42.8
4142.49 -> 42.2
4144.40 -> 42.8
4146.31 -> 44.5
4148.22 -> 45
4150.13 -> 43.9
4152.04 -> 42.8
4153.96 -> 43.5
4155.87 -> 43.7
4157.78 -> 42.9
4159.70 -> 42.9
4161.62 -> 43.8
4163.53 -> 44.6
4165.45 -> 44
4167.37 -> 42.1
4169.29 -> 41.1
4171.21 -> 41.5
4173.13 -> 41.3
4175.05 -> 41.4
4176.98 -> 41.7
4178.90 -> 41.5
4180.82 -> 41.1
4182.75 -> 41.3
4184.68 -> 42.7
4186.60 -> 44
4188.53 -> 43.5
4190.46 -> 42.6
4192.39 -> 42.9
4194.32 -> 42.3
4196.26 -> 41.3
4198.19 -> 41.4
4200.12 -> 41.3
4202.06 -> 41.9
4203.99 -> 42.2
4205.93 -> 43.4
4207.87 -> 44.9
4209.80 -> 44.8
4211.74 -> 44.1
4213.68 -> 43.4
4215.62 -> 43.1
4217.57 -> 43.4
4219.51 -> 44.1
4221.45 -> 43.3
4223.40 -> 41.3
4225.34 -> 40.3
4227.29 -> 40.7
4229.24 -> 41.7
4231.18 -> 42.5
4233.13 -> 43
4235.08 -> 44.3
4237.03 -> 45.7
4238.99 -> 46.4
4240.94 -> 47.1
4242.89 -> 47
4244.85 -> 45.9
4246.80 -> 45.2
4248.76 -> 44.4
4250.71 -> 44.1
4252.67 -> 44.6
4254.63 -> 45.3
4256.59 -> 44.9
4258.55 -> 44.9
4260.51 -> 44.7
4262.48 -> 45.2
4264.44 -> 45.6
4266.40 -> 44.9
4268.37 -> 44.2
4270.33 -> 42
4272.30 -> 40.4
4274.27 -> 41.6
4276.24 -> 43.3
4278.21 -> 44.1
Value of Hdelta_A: 6.4 Ang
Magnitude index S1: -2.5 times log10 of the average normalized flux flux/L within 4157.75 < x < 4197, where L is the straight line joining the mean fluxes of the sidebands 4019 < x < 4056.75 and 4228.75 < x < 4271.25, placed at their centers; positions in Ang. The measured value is 0.053 mag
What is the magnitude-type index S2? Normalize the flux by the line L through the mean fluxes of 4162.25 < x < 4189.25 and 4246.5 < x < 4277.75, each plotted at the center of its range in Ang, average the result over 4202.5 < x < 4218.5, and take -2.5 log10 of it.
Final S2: -0.02 mag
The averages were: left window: 42.3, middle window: 43.6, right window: 44.1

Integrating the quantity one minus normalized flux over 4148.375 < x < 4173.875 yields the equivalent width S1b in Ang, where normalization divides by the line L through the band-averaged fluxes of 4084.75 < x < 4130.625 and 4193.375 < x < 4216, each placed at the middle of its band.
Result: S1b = -2.0 Ang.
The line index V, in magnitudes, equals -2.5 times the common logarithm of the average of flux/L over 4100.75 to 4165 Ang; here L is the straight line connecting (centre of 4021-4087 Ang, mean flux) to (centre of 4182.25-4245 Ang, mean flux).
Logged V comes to 0.065 mag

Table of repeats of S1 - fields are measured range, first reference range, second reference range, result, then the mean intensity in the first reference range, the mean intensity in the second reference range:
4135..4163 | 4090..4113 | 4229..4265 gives -0.21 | 31.9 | 44.9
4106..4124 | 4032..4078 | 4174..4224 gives 0.12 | 42.5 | 42.7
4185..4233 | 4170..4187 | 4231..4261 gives 0.01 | 41.8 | 45.1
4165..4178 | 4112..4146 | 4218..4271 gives 0.02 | 41.8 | 44.2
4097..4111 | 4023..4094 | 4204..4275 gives 0.40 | 42.1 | 43.9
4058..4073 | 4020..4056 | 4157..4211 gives 0.05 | 44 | 42.5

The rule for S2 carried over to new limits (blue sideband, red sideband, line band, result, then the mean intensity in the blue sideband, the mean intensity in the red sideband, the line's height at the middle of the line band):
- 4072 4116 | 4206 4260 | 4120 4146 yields -0.114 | 35.8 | 44.1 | 38.1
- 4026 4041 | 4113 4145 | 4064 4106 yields 0.161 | 43.8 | 41.9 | 42.8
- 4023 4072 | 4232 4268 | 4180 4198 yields 0.055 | 43.2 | 45.1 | 44.6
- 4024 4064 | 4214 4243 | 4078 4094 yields 0.097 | 43.5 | 43.5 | 43.5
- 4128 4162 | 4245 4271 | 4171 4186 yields 0.049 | 43.1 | 44.7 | 43.6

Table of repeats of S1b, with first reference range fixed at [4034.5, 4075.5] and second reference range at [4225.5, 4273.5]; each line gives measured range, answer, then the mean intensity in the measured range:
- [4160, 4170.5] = 0.14 Ang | 43.1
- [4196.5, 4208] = 0.43 Ang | 42.3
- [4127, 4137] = 0.38 Ang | 41.7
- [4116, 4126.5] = 0.49 Ang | 41.3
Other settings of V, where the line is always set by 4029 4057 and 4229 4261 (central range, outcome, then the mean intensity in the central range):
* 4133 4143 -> 0.02 mag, 43.5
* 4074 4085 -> 0.11 mag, 39.8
